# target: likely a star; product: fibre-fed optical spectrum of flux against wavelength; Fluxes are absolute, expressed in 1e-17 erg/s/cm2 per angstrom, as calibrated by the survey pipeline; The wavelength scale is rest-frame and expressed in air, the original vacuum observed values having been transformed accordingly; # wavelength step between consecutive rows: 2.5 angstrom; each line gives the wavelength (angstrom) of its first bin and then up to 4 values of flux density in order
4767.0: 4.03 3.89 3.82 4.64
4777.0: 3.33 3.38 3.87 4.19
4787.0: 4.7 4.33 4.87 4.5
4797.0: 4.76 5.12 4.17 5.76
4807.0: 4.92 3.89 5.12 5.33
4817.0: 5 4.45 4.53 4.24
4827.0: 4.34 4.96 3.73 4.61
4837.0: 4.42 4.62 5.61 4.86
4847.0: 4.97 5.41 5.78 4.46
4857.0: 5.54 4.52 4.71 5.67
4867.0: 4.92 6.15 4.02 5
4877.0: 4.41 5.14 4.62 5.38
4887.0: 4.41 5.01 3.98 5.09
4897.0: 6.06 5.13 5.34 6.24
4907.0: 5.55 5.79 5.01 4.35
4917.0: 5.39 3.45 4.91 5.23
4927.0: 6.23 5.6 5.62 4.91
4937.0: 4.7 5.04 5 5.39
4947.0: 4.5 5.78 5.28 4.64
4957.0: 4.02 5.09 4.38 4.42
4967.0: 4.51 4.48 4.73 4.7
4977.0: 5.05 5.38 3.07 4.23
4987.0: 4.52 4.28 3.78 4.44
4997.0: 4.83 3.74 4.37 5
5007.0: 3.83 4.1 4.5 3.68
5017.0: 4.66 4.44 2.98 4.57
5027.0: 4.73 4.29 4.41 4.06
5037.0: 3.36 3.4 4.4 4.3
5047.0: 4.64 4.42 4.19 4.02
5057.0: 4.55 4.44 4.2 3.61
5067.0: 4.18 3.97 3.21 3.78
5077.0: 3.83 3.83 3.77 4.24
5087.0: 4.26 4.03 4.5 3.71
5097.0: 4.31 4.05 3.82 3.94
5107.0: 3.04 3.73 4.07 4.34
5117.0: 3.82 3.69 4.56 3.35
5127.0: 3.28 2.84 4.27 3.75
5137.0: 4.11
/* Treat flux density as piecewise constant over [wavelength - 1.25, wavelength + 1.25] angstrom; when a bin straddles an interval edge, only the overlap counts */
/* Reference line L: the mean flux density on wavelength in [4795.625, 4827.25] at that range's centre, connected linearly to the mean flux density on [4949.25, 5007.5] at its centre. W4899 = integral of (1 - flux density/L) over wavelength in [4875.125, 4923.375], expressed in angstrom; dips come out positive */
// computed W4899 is -4.1 angstrom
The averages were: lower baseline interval 4.75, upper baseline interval 4.51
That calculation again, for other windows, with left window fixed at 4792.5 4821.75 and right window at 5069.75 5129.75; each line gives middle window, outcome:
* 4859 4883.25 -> -1.7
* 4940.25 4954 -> -2.5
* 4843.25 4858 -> -1.6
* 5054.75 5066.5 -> -0.6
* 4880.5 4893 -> -0.4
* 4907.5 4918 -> -1.6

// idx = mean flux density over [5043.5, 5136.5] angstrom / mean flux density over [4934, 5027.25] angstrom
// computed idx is 0.9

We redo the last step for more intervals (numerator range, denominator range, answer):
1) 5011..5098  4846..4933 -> 0.80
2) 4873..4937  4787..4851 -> 1.08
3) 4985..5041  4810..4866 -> 0.86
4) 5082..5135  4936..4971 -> 0.81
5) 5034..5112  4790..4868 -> 0.83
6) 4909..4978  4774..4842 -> 1.09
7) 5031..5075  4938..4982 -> 0.85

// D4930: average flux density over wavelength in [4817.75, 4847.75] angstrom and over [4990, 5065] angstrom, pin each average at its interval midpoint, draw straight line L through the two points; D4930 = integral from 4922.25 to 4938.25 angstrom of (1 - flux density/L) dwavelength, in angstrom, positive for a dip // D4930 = -3.4 angstrom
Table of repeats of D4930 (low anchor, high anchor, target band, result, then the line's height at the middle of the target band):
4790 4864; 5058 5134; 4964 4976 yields -0.7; 4.32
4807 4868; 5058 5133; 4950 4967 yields -1.1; 4.38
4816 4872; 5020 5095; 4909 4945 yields -4.2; 4.56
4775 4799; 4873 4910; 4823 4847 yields 0.2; 4.65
